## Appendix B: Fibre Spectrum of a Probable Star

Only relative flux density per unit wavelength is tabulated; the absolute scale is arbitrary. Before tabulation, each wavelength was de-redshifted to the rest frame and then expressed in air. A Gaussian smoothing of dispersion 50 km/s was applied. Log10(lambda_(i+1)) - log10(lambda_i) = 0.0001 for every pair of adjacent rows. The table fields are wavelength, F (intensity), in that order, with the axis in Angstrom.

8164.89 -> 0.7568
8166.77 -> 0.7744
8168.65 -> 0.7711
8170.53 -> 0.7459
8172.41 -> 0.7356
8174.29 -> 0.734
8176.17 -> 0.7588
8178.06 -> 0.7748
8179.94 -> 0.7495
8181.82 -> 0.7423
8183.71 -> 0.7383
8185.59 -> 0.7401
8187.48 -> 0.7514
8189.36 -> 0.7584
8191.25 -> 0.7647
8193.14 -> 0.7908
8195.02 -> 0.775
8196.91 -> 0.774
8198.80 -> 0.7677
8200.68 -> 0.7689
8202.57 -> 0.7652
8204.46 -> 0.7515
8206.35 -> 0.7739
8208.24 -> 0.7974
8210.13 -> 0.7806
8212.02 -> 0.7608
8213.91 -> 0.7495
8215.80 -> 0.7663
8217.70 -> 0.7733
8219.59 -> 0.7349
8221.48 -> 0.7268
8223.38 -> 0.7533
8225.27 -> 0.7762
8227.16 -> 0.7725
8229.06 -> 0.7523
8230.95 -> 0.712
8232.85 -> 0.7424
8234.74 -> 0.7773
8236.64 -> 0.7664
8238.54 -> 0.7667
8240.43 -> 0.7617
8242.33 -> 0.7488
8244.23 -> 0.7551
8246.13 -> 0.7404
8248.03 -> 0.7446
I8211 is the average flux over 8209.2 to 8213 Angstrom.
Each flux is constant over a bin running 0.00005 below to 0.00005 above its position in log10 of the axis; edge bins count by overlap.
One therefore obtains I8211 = 0.771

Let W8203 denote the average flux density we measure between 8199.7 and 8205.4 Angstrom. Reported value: 0.763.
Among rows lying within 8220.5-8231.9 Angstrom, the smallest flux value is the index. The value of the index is 0.712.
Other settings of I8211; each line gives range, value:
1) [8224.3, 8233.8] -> 0.752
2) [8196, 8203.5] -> 0.769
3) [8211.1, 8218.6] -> 0.762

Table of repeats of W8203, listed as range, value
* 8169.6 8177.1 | 0.744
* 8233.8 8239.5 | 0.77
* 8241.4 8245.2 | 0.751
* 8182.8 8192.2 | 0.75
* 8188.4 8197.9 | 0.772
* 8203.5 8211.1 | 0.776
